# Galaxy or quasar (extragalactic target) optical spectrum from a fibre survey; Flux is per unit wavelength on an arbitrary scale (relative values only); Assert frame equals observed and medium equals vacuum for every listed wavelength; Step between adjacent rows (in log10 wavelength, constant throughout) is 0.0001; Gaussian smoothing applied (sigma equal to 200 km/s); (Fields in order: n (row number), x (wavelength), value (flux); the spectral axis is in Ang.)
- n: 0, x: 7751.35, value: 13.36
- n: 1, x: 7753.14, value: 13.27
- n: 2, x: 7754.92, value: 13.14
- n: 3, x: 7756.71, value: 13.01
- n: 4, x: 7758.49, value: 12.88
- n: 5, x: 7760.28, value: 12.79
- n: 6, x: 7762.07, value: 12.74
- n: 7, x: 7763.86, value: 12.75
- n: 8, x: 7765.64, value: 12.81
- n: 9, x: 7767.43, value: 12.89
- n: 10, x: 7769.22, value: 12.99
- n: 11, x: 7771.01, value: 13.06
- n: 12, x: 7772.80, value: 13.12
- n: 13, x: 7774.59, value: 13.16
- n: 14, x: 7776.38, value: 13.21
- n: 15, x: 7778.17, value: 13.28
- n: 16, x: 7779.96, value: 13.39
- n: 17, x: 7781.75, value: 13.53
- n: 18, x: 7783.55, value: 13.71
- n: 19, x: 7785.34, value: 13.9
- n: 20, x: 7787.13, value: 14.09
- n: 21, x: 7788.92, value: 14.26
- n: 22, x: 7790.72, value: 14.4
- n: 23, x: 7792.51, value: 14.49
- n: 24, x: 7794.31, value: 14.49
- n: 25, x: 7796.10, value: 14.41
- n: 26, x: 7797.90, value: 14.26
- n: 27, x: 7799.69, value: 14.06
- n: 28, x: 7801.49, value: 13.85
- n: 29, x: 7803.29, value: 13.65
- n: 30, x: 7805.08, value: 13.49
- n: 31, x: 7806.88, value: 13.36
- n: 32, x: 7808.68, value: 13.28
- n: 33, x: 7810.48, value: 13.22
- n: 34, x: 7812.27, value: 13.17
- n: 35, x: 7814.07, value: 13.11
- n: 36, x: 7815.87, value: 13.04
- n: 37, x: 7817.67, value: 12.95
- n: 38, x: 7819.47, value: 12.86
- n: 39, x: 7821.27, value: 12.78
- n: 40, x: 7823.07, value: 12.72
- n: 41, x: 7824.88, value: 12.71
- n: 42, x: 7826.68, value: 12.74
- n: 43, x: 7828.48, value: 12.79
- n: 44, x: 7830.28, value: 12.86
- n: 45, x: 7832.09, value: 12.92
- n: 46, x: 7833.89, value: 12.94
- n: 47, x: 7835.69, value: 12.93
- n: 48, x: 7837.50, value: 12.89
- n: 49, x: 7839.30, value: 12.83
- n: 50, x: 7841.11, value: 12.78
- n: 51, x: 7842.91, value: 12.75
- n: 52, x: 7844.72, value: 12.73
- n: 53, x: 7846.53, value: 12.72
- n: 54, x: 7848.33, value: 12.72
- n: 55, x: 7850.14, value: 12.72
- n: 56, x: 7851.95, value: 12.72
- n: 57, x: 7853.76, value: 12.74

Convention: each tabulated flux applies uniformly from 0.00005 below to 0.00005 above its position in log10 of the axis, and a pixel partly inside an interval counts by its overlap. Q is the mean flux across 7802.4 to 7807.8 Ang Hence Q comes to 13.5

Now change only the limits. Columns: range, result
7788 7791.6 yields 14.3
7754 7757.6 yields 13.1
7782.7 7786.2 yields 13.8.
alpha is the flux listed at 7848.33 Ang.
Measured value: 12.72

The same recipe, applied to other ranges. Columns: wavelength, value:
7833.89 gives 12.94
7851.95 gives 12.72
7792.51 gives 14.49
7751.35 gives 13.36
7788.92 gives 14.26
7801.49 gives 13.85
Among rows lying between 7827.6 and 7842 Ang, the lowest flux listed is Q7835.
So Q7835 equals 12.78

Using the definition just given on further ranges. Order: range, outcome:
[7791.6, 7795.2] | 14.49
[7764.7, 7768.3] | 12.81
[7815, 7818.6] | 12.95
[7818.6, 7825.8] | 12.71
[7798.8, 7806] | 13.49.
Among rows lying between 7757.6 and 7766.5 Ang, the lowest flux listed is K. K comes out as 12.74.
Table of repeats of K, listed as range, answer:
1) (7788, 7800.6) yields 14.06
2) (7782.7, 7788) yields 13.71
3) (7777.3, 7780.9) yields 13.28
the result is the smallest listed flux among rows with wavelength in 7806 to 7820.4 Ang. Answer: 12.86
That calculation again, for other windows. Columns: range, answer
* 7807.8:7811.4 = 13.22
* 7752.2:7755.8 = 13.14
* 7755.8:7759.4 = 12.88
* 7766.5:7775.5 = 12.89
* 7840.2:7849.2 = 12.72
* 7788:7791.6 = 14.26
